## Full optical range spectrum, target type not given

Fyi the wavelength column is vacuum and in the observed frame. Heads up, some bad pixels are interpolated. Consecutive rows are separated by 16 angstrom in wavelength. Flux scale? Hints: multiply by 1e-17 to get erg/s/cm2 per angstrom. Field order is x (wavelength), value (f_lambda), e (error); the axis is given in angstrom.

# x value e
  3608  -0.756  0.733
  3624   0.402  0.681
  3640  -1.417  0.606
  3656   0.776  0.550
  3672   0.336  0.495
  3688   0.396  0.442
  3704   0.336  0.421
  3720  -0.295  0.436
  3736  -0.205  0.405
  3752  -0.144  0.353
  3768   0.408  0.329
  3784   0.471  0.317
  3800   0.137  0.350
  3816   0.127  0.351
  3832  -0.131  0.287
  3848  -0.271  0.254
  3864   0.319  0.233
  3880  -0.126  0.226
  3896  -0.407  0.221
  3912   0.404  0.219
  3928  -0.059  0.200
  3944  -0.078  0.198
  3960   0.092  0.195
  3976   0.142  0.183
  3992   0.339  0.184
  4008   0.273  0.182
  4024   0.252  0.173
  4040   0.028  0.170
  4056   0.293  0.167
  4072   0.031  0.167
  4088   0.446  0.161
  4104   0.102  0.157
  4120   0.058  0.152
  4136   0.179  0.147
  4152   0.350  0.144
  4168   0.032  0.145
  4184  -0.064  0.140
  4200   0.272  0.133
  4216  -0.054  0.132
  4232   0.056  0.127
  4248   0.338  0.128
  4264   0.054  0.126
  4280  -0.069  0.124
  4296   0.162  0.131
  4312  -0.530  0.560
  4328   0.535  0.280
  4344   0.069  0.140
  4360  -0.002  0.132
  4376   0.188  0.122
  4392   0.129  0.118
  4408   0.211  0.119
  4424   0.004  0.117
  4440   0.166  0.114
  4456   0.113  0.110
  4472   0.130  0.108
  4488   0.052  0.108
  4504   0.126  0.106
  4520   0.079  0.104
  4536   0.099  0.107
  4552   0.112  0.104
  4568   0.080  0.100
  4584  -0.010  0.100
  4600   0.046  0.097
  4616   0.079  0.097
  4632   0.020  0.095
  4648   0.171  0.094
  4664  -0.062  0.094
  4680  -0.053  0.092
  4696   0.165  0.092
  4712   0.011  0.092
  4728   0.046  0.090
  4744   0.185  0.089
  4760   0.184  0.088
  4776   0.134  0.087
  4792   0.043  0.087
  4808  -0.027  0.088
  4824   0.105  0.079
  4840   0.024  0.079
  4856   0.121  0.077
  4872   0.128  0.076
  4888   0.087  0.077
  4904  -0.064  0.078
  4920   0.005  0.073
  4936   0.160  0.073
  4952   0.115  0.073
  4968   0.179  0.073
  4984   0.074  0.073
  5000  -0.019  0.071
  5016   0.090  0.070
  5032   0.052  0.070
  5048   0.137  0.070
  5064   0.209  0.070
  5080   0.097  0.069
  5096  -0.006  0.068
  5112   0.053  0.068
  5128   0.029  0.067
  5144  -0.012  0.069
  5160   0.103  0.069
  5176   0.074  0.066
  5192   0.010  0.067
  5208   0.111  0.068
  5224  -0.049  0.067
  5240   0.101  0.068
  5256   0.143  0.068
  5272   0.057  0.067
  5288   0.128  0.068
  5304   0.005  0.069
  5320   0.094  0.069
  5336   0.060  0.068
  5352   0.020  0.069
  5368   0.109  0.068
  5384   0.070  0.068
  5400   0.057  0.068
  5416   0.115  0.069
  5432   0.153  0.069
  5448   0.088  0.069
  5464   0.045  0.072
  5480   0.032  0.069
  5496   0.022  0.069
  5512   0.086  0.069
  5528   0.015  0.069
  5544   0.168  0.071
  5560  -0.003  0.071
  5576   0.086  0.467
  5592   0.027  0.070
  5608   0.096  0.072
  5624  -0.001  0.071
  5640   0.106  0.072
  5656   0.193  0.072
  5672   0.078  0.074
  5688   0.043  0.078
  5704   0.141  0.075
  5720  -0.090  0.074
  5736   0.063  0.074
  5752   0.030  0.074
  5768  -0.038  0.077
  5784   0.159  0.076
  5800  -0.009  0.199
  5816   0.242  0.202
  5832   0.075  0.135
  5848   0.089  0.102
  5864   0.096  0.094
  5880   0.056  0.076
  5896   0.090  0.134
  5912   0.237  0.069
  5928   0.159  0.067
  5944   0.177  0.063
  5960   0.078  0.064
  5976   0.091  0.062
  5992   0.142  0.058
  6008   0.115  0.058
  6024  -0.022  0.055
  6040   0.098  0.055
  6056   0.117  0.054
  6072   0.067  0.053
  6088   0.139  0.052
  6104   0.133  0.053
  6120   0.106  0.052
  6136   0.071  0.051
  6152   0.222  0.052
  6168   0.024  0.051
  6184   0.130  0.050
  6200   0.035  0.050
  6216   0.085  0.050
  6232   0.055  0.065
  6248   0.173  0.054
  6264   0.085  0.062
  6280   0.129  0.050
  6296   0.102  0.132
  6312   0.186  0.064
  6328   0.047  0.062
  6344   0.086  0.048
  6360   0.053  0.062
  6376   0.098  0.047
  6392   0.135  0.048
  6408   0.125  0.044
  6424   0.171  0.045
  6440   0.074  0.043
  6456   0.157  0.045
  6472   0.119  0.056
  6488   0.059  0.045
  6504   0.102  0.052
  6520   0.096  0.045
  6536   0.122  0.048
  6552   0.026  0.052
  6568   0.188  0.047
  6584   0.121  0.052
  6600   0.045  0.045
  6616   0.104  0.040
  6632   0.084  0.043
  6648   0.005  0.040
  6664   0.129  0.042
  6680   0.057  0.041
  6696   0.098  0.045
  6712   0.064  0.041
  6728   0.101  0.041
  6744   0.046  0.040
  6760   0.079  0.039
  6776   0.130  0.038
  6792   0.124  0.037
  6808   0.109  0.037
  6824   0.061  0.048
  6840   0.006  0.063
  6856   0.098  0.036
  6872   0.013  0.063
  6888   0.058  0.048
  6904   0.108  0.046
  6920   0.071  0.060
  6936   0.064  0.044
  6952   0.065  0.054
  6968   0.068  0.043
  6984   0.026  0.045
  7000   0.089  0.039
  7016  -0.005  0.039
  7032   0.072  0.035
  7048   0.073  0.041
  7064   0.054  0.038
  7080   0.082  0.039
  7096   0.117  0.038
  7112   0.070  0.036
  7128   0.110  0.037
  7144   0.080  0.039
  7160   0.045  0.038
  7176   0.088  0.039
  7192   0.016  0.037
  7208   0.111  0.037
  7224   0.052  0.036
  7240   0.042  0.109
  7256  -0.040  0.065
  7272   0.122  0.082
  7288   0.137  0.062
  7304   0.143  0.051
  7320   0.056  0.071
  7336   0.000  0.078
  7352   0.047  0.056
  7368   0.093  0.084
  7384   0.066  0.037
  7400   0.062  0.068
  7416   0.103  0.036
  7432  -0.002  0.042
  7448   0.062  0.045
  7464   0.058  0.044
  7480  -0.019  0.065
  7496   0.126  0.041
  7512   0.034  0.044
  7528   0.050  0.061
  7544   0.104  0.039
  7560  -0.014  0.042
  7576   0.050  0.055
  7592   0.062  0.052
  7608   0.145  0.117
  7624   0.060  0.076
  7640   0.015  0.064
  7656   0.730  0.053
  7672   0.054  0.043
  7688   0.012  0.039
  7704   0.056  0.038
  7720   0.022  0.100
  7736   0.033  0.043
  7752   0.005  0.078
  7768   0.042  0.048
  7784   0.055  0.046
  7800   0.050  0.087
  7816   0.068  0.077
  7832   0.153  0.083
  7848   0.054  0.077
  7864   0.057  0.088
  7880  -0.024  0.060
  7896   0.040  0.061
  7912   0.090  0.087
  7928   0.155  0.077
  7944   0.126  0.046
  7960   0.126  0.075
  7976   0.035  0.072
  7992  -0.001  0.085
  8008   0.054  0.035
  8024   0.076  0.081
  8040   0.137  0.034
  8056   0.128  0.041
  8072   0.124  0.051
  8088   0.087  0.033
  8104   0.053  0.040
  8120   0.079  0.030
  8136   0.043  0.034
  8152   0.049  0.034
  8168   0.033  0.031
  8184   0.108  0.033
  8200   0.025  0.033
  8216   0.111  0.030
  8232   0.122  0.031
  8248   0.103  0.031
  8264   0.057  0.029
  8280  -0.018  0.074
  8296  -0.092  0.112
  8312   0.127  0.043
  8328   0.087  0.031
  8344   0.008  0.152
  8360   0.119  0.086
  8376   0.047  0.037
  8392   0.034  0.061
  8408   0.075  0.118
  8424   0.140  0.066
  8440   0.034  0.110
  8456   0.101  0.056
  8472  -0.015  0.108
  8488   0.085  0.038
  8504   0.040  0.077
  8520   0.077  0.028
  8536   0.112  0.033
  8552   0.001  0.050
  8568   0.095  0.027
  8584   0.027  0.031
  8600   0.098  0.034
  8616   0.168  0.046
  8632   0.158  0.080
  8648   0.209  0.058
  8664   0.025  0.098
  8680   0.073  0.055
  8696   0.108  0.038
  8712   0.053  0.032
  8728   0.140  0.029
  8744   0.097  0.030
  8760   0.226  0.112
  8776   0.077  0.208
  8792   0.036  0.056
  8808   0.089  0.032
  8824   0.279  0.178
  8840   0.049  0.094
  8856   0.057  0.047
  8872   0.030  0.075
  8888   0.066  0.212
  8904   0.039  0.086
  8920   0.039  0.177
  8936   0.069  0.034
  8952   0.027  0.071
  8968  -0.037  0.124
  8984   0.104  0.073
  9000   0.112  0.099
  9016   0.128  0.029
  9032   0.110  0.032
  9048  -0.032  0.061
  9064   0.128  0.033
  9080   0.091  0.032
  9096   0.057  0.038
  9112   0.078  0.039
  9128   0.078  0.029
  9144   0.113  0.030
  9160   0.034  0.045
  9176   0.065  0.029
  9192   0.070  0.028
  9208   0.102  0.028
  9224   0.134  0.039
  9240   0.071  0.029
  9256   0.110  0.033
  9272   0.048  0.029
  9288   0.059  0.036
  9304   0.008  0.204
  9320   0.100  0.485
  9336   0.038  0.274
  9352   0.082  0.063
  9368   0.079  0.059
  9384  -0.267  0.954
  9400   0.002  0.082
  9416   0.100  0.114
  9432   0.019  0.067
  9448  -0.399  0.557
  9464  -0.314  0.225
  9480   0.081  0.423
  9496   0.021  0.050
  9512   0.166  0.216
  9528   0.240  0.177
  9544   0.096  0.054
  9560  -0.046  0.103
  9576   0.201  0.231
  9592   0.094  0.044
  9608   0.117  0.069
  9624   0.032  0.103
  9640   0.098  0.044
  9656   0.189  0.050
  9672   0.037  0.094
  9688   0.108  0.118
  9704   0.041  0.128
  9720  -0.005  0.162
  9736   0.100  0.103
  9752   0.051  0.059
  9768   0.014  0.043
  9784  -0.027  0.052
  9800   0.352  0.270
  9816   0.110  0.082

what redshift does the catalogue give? 1.054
